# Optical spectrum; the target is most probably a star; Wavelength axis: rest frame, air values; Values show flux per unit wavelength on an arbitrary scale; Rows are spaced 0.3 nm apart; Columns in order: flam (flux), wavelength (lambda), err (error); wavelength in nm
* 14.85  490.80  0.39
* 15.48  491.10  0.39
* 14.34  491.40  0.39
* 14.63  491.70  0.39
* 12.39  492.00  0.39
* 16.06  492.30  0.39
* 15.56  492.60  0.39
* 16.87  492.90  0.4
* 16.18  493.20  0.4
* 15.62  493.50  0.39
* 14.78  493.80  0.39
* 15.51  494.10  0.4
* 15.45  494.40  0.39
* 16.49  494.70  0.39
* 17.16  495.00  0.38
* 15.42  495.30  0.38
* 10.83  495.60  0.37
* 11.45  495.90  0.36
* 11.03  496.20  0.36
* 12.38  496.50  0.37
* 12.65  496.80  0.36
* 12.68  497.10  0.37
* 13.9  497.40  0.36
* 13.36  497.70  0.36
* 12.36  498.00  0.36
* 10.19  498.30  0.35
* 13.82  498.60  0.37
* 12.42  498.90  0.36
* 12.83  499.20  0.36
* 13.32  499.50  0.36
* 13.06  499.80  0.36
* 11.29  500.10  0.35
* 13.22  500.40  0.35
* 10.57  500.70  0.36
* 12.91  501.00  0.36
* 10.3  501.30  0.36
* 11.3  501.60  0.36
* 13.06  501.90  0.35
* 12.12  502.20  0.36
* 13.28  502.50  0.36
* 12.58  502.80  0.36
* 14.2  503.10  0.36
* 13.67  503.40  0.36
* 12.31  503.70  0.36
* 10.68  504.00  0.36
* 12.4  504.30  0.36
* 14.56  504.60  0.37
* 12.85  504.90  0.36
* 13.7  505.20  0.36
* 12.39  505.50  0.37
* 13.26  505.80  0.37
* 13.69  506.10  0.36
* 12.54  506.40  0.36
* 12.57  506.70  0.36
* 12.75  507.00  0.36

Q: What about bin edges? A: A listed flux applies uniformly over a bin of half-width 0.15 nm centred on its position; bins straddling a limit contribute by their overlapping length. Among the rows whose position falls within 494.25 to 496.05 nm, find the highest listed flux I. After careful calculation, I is 17.16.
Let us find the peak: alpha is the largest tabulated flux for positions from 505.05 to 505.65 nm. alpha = 13.7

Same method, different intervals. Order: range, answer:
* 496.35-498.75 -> 13.9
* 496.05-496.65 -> 12.38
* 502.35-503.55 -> 14.2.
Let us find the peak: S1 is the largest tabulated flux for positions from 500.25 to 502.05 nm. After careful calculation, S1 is 13.22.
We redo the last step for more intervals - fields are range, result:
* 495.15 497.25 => 15.42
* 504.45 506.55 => 14.56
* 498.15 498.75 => 13.82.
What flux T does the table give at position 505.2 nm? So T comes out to 13.7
